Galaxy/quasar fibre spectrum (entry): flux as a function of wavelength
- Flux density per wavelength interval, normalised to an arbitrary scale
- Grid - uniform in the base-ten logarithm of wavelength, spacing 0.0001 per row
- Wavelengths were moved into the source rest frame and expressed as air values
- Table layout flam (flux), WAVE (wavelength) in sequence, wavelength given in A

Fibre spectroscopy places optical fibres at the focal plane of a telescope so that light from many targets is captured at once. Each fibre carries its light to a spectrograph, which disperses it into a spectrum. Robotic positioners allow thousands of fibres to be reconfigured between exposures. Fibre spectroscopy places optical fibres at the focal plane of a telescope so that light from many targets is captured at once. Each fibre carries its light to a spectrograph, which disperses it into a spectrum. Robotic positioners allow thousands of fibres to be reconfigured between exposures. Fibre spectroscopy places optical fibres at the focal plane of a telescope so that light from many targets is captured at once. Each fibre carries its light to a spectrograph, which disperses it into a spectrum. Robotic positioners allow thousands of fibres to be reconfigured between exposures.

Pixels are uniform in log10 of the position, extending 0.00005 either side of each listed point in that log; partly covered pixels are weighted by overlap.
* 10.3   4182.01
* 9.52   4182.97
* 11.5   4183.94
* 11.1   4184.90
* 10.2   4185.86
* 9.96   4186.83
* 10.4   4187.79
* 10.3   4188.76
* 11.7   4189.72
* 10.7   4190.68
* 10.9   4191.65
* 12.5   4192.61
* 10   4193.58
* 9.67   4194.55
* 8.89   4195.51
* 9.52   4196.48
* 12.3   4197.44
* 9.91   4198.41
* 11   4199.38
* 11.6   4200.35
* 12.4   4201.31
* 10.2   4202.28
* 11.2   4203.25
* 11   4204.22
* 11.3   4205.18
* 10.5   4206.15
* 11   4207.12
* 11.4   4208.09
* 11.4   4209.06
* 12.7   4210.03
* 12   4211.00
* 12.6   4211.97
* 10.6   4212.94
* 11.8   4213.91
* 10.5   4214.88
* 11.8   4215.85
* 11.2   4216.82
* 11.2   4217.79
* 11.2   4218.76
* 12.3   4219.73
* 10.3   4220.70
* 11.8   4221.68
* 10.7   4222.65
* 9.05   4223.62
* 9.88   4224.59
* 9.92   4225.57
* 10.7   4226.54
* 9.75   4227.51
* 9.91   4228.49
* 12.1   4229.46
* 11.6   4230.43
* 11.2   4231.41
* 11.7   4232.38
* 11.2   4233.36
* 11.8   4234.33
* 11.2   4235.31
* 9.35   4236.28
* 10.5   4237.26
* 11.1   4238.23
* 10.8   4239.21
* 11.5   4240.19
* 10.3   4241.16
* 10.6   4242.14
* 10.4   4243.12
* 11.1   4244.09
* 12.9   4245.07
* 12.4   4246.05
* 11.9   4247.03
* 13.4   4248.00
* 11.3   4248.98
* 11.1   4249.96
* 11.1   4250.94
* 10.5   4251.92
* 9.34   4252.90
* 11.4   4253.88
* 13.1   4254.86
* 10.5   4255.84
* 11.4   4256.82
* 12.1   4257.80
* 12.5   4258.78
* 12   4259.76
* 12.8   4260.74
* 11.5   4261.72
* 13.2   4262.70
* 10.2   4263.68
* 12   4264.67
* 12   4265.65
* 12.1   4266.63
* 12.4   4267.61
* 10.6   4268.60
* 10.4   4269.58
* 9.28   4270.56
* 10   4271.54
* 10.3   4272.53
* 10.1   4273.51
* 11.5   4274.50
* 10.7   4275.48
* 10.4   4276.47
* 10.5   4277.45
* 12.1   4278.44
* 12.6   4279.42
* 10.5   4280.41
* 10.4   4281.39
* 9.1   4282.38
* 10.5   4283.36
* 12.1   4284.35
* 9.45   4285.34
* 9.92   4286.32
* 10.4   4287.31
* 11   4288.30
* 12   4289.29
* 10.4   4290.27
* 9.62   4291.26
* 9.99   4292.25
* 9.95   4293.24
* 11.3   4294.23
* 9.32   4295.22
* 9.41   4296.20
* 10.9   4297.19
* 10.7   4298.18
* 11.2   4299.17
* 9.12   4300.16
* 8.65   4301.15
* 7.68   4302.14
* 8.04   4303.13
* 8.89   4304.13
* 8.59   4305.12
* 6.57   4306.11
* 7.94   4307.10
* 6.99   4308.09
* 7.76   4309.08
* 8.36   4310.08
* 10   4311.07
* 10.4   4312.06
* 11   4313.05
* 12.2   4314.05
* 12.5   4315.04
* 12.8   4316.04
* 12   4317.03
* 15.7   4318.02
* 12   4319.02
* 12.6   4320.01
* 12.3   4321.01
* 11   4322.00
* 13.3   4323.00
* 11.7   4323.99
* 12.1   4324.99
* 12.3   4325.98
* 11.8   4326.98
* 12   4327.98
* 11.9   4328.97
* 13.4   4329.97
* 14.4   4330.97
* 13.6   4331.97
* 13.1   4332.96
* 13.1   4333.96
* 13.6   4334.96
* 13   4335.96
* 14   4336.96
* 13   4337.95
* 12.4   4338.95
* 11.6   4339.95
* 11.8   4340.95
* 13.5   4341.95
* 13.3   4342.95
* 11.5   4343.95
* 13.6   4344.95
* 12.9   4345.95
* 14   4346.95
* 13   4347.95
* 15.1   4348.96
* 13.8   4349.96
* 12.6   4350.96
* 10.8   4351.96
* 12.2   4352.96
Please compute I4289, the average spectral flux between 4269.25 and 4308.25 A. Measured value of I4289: 9.99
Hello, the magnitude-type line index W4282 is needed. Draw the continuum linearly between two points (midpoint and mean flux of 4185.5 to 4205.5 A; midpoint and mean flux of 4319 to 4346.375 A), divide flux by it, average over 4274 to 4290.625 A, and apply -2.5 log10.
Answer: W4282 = 0.11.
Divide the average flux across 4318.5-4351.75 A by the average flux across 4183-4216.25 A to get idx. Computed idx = 1.17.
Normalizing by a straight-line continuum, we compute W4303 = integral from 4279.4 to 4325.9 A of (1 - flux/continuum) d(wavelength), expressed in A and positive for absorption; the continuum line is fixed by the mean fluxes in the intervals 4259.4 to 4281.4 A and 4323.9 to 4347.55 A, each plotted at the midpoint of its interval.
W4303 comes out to 6.1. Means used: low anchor 11.2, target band 10.4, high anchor 12.8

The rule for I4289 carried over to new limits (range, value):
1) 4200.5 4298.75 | 11.1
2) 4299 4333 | 10.9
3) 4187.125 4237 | 11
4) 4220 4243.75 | 10.7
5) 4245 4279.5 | 11.4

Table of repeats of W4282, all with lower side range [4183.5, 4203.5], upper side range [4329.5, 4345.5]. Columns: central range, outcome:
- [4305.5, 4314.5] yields 0.367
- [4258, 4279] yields 0.062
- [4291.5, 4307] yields 0.313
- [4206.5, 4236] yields 0.006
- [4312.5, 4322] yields 0.022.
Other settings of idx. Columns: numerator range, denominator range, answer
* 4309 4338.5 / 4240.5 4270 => 1.06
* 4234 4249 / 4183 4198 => 1.06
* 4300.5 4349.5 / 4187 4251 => 1.06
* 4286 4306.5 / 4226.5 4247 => 0.88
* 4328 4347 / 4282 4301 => 1.26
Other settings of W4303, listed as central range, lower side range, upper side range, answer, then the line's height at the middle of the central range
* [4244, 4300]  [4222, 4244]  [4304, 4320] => -2.8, 10.5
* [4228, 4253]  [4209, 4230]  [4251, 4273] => 0.0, 11.2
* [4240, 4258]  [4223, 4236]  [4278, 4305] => -1.4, 10.6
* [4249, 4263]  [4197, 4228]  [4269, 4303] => -1.2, 10.6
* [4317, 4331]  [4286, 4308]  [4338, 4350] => -1.2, 11.5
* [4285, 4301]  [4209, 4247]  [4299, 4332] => 1.0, 10.9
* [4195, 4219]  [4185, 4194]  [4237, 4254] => -0.6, 10.9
